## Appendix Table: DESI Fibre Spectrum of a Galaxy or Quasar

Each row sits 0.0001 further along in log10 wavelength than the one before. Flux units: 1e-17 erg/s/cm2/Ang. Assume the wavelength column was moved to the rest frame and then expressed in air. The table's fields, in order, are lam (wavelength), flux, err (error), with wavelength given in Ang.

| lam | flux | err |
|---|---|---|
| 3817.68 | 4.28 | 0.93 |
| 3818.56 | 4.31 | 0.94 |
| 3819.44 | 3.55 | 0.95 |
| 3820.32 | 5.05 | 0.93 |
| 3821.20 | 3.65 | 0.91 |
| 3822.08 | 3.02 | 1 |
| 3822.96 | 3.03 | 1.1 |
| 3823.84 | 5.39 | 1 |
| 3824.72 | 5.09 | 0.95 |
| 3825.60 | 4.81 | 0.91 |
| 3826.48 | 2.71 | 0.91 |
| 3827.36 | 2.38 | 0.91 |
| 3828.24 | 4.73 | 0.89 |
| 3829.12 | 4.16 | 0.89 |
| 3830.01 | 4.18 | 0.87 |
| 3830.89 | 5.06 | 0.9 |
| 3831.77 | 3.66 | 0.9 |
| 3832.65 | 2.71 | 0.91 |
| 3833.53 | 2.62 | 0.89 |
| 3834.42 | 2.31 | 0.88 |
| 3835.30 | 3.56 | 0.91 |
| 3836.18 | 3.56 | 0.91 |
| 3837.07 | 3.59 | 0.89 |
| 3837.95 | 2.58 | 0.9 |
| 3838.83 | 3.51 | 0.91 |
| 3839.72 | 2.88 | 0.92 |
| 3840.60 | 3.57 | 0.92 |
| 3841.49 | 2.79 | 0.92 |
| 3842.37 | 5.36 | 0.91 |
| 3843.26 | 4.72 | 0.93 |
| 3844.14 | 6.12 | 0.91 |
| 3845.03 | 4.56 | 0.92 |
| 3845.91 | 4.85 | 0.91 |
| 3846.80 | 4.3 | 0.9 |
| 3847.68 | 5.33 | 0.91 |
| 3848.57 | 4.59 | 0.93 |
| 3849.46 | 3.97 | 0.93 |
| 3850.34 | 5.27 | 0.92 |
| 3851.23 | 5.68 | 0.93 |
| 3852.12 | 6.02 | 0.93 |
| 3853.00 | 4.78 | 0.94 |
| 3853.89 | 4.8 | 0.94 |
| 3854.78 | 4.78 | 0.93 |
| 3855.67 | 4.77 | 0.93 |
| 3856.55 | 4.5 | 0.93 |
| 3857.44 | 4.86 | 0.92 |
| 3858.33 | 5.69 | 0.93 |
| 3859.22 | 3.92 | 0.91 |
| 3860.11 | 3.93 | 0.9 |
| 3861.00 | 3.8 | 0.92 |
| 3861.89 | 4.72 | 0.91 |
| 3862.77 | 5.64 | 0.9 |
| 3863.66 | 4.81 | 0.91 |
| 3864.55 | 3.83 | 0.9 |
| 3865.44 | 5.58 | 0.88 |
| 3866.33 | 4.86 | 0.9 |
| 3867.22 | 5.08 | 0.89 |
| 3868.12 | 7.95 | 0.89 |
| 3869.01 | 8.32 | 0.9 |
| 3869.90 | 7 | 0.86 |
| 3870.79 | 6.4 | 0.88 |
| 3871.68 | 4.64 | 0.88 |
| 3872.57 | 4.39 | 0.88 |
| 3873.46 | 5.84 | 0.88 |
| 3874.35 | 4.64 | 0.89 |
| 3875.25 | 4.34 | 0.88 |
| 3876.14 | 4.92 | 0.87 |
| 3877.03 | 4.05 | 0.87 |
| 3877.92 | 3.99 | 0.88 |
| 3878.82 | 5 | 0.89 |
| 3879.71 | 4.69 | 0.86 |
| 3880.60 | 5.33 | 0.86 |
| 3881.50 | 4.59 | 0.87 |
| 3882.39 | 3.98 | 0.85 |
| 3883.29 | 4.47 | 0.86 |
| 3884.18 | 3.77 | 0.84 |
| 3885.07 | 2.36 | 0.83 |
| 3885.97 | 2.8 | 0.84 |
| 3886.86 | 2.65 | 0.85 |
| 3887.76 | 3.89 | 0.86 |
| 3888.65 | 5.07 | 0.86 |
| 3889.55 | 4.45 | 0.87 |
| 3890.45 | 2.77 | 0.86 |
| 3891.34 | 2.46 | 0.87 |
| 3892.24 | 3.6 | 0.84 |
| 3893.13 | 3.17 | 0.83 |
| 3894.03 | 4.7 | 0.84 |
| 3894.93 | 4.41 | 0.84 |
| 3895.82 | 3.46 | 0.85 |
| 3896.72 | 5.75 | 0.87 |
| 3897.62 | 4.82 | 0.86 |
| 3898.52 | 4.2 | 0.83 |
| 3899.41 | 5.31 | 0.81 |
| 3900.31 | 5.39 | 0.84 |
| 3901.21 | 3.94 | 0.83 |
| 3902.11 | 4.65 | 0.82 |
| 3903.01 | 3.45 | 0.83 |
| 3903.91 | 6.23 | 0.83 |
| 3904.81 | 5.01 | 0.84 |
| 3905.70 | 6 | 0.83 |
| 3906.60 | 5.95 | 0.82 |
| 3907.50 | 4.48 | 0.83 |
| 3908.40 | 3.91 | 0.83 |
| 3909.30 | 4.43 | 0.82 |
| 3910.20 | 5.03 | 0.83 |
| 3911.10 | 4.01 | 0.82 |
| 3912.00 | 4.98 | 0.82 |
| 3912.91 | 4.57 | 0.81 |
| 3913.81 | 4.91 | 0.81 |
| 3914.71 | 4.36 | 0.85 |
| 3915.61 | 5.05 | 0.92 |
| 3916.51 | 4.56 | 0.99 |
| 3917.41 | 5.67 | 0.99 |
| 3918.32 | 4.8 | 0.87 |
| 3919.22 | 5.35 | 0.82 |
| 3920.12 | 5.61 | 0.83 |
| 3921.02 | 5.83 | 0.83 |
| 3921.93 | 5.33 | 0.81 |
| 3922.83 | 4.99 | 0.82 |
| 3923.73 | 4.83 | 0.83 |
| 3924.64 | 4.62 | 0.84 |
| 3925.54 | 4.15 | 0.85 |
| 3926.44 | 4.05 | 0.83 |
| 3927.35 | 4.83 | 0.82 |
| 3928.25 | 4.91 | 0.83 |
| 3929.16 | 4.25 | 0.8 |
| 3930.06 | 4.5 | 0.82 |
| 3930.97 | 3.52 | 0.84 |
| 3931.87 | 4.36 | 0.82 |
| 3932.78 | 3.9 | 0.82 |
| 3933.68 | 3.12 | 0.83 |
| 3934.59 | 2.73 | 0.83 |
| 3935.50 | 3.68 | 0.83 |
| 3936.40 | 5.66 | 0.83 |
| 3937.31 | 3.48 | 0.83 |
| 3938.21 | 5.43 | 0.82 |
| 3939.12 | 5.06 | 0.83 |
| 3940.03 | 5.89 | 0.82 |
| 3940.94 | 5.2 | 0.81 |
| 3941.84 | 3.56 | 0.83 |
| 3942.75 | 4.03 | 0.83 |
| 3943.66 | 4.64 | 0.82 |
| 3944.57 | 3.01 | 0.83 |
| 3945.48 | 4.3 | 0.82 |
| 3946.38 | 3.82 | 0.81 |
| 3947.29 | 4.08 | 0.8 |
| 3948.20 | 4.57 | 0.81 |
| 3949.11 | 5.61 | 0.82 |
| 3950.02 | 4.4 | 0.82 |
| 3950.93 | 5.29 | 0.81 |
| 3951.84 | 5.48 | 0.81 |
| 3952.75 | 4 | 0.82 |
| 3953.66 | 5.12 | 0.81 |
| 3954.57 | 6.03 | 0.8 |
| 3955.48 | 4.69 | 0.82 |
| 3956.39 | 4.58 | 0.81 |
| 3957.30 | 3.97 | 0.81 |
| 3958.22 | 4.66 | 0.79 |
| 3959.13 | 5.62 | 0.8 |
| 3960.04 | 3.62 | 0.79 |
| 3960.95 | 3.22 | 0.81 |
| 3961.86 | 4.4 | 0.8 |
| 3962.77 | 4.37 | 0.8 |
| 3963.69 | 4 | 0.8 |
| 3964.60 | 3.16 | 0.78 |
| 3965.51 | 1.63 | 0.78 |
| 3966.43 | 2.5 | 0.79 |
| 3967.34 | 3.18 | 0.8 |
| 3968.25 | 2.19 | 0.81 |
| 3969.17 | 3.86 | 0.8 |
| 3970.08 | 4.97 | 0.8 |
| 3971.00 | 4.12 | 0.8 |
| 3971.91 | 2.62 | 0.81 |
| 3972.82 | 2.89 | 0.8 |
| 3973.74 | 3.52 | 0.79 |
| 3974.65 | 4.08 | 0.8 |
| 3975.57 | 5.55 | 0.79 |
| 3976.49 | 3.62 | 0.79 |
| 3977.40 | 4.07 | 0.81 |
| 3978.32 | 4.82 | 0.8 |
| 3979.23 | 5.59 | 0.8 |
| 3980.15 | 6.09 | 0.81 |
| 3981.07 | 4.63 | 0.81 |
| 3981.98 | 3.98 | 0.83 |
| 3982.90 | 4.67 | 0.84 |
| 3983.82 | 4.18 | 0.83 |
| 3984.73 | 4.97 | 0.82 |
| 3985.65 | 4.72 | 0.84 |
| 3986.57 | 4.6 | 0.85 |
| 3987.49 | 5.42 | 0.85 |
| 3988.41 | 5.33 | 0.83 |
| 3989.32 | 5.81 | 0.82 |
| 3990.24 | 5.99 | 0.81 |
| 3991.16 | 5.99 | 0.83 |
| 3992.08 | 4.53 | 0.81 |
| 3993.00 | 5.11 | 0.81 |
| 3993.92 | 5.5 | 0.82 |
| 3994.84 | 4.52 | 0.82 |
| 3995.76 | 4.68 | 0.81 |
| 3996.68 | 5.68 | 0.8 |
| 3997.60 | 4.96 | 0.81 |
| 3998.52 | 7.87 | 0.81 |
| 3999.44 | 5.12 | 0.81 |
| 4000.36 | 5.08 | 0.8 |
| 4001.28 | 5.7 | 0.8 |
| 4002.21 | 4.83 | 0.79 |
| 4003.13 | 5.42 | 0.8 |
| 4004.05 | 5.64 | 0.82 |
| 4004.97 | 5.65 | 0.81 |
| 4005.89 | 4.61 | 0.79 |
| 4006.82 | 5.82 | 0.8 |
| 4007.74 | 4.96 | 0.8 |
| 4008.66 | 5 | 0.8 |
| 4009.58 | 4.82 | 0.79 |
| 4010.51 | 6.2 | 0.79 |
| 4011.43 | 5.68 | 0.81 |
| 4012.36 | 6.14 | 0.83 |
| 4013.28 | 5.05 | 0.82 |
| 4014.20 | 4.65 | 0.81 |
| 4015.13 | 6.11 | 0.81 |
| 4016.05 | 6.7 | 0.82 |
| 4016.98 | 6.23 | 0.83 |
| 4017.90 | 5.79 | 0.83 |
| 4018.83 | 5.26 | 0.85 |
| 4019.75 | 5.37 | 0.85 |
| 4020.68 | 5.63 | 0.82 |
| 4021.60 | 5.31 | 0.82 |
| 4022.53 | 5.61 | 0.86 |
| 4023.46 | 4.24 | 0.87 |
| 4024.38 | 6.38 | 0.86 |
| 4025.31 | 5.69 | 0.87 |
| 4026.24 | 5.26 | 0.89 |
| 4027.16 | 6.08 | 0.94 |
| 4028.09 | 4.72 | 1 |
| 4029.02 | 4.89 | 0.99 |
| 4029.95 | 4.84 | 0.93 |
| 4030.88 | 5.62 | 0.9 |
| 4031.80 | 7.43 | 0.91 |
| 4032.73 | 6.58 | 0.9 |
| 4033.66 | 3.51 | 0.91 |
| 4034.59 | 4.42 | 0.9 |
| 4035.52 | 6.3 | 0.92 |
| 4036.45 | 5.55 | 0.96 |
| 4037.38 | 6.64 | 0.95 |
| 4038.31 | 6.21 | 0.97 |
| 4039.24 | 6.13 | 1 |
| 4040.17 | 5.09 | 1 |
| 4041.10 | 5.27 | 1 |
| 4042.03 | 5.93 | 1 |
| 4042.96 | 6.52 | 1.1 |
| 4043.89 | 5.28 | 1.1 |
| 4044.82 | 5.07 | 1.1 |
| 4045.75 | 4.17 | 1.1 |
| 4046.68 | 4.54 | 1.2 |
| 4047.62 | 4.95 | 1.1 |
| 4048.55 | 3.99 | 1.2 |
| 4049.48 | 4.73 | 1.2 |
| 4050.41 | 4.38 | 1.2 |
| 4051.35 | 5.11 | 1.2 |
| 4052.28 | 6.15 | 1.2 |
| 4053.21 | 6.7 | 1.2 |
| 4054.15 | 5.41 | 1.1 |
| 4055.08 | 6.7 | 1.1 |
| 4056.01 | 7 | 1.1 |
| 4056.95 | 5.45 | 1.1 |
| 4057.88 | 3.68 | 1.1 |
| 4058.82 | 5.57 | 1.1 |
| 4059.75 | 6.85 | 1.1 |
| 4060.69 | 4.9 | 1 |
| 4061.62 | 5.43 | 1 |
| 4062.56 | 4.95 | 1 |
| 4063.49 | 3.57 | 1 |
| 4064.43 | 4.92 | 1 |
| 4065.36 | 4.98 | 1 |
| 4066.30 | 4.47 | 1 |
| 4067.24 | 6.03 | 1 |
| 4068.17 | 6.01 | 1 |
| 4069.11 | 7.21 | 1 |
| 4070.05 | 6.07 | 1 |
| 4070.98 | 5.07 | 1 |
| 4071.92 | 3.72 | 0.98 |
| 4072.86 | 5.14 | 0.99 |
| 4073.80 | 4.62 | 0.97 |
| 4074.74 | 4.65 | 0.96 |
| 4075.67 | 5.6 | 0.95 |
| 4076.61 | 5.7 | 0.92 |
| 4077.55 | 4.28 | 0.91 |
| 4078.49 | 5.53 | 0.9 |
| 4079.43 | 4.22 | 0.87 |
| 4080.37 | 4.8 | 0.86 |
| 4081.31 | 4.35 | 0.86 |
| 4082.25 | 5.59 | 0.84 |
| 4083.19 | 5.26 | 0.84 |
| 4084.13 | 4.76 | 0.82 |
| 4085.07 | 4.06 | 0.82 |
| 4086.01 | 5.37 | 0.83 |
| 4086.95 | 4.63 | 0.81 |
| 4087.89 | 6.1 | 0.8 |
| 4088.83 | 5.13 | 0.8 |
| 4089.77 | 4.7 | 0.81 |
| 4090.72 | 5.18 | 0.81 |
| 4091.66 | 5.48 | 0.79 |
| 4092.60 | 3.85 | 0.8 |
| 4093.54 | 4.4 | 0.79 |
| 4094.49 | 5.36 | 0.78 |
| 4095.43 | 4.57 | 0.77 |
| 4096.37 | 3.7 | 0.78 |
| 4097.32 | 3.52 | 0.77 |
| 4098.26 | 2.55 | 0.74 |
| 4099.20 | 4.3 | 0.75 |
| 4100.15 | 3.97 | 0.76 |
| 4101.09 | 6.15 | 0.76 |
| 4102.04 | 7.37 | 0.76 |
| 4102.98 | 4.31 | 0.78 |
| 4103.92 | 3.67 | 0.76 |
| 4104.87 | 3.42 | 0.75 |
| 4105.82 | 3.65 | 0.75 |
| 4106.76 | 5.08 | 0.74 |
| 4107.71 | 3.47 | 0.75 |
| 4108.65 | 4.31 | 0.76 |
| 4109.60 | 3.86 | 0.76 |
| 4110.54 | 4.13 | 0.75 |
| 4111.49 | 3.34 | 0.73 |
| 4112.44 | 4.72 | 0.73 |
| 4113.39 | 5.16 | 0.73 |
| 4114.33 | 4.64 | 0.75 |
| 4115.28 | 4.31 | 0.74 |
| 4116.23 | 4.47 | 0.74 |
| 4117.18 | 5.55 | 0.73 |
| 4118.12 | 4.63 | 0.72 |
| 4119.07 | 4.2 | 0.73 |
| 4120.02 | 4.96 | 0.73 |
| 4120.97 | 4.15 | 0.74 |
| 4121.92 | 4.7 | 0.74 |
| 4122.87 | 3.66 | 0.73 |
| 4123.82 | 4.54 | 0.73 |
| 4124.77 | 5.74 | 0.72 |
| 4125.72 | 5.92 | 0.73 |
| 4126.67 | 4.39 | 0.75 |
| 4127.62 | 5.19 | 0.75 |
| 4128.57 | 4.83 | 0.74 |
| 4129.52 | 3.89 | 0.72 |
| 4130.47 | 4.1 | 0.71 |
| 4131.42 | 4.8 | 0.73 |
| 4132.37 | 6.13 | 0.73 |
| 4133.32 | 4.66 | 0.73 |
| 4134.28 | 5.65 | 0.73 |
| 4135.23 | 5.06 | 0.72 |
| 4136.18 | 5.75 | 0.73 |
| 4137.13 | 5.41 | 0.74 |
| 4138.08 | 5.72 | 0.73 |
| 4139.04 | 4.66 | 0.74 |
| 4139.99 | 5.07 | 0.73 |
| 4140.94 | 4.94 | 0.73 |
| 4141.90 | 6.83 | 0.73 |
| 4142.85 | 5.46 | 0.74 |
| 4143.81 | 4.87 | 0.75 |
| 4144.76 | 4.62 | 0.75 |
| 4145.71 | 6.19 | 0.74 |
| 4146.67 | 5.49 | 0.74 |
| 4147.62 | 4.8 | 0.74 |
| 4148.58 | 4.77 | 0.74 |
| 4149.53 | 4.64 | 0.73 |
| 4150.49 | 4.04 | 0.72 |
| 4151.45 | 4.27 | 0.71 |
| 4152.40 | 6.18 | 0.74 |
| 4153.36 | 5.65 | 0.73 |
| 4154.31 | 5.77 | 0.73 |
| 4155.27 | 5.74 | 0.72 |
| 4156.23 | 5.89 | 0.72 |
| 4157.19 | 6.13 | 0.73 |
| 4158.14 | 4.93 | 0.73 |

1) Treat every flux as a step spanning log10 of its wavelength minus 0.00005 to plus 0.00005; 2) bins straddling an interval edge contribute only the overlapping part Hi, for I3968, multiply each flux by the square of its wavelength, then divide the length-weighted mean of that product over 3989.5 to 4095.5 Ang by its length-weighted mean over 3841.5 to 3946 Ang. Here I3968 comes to 1.2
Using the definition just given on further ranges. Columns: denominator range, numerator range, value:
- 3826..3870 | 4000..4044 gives 1.35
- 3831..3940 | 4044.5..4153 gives 1.21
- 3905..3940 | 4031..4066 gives 1.23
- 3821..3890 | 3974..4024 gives 1.27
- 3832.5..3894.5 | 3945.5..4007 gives 1.10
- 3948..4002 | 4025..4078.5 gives 1.21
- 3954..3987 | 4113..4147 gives 1.31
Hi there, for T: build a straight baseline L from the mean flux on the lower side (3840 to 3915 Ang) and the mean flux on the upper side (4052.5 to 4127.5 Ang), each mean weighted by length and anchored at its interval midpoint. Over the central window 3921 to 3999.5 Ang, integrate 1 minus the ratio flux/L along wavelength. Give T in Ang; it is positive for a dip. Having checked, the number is 4.2 Ang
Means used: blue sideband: 4.67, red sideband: 4.87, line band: 4.5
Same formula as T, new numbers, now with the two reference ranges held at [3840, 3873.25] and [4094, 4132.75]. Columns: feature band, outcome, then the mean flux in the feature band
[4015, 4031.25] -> -2.9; 5.53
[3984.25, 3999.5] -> -1.9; 5.35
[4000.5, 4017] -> -2.6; 5.48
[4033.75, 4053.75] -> -3.0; 5.35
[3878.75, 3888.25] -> 2.0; 3.92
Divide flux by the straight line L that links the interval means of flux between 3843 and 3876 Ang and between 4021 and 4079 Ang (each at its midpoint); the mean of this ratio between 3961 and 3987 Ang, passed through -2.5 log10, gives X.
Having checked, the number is 0.29 mag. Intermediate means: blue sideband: 5.12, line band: 4.02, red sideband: 5.37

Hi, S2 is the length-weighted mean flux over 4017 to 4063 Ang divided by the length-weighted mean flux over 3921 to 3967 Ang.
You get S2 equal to 1.3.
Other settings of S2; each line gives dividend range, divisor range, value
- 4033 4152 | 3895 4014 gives 1.06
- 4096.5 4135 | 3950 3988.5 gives 1.06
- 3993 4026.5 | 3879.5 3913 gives 1.26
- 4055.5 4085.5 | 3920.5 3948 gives 1.17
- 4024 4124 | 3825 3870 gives 1.11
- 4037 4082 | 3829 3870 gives 1.16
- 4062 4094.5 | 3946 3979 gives 1.21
